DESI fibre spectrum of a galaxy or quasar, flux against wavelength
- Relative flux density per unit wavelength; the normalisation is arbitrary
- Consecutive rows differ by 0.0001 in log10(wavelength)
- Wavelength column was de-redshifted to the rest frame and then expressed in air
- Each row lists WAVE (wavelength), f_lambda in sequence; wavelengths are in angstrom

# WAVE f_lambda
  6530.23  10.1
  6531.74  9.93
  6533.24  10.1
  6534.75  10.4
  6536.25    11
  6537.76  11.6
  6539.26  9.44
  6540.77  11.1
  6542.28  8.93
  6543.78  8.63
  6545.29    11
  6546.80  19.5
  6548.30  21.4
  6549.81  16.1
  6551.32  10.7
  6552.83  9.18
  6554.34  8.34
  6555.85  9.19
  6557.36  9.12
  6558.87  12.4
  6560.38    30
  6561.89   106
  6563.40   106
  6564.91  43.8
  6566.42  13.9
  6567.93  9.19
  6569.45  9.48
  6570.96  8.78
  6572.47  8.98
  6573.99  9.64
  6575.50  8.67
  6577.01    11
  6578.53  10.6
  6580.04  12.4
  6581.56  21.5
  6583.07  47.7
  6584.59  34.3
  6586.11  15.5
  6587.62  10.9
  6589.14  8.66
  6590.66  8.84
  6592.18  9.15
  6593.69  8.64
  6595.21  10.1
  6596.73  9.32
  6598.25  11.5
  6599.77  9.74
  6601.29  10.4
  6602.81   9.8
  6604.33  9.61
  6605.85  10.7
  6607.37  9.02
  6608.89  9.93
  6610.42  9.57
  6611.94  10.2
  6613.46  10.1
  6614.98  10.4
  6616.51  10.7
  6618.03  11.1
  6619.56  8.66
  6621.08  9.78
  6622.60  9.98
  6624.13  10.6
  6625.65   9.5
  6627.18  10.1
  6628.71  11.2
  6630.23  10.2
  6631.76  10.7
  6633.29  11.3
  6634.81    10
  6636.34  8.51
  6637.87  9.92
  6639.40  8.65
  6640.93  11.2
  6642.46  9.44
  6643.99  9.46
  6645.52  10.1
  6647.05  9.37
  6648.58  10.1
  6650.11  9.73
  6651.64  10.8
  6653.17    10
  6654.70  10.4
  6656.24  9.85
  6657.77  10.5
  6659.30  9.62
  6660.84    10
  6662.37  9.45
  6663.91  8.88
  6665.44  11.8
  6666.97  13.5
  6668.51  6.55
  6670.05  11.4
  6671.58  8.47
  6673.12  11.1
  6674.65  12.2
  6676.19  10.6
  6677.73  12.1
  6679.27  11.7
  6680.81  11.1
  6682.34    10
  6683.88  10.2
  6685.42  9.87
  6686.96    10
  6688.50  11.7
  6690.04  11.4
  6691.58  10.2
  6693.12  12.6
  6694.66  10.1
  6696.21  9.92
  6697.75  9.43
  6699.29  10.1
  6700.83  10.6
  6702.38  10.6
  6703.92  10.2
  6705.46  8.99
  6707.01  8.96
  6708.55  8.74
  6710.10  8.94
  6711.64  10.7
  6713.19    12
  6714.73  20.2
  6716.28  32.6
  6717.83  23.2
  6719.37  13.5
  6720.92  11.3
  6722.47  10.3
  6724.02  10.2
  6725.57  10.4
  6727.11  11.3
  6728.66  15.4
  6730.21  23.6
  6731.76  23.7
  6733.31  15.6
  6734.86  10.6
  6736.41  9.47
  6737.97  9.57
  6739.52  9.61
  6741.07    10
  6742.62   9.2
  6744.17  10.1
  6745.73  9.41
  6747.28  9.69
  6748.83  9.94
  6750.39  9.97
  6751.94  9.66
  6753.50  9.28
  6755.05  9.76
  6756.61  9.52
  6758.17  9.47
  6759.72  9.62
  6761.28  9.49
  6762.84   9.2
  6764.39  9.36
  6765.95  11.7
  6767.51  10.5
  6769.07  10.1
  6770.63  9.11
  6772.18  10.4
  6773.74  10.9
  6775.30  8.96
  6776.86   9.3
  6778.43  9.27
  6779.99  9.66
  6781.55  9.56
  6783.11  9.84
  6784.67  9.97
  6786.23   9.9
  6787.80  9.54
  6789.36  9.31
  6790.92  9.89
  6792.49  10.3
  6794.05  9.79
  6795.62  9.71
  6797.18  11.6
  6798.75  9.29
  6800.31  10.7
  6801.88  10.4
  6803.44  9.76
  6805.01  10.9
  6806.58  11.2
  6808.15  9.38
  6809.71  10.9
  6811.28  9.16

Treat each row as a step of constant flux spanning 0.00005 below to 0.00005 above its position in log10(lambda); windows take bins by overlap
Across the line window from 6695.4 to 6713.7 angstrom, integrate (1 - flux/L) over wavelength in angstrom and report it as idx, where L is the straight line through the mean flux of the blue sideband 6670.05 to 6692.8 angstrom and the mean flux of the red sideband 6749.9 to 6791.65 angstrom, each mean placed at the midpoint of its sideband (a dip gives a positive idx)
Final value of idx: 1.1 angstrom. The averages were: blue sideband 10.8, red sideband 9.75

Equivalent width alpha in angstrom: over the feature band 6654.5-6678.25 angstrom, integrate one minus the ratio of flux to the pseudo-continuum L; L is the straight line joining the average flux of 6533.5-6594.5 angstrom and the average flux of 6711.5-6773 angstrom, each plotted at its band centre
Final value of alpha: 7.3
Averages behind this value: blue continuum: 18.7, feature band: 10.4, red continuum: 12.2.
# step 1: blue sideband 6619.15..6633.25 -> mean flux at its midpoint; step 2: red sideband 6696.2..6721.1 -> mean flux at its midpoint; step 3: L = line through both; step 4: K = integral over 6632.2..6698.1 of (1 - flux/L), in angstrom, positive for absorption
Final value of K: 6.9 angstrom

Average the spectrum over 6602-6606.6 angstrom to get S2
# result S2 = 10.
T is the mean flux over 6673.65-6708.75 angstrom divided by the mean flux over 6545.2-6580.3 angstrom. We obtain 0.48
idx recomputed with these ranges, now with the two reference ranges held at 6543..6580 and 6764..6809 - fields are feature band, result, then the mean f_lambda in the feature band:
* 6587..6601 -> 7.1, 9.66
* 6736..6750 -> 2.9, 9.68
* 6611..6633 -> 9.6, 10.2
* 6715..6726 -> -2.4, 16.3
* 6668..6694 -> 7.7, 10.7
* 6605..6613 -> 3.8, 9.89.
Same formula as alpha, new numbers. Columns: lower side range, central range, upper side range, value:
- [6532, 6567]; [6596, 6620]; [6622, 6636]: 5.9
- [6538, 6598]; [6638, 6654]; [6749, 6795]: 5.7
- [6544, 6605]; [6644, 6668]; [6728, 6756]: 8.1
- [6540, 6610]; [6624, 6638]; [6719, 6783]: 4.7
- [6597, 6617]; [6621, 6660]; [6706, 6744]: 3.7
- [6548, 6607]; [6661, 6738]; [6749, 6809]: 6.1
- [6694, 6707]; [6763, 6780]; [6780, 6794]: -0.2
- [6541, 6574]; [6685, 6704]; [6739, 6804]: 5.0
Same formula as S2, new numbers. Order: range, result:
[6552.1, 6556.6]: 8.9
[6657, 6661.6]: 10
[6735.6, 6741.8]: 9.66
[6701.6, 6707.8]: 9.68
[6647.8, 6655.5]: 10.2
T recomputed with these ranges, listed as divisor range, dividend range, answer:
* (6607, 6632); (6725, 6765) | 1.12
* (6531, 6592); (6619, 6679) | 0.54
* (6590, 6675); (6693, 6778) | 1.15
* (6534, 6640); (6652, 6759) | 0.76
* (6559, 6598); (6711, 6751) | 0.60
